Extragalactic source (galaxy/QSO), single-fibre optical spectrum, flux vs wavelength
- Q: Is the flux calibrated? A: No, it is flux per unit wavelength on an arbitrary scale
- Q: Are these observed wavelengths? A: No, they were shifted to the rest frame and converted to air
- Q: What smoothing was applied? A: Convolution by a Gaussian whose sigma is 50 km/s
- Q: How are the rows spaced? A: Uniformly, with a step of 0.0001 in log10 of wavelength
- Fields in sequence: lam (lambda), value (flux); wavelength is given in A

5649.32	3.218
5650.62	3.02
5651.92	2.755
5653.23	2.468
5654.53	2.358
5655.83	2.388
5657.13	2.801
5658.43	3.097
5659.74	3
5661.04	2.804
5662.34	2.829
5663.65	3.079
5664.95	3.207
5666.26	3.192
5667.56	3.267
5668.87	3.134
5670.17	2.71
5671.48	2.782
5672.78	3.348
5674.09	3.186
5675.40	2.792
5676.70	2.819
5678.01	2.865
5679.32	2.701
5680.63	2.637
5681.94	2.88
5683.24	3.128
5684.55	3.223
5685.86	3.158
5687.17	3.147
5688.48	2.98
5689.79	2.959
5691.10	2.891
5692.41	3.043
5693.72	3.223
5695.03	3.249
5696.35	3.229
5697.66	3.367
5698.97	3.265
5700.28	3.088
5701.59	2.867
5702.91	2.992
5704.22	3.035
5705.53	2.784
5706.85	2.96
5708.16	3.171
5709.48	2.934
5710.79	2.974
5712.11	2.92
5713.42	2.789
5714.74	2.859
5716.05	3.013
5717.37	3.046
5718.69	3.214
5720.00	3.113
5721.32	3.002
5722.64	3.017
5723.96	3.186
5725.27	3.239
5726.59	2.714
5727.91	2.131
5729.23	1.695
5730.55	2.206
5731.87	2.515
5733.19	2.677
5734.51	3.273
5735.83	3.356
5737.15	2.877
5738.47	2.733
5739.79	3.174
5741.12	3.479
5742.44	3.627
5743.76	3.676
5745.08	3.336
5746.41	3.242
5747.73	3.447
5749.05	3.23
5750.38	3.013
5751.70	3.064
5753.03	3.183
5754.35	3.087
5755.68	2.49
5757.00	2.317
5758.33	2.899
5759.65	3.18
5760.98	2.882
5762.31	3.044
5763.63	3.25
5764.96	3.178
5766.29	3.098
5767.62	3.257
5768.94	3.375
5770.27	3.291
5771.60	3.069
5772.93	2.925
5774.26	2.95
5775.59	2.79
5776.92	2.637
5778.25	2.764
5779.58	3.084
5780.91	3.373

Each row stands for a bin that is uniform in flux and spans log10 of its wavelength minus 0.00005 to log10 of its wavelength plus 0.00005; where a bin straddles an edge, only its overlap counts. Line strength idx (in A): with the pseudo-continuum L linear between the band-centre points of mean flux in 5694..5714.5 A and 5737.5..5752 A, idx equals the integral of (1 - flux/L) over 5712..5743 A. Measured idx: 2.59 A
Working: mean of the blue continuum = 3.04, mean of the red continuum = 3.27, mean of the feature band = 2.91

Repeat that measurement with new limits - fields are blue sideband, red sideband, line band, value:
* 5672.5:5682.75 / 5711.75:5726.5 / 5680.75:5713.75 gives -1.02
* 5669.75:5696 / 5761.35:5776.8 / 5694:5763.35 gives 0.99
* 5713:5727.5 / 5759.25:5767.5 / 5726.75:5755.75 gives 0.71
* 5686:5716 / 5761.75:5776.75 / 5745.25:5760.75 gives 0.31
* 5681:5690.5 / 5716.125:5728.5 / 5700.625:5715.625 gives 0.31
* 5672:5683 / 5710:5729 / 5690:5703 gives -0.93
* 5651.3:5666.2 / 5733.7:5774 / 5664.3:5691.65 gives -1.17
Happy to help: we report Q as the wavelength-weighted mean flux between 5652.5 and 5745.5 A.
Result 2.97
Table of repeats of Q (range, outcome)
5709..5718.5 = 2.95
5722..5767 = 2.99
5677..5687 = 2.95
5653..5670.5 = 2.9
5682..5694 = 3.07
